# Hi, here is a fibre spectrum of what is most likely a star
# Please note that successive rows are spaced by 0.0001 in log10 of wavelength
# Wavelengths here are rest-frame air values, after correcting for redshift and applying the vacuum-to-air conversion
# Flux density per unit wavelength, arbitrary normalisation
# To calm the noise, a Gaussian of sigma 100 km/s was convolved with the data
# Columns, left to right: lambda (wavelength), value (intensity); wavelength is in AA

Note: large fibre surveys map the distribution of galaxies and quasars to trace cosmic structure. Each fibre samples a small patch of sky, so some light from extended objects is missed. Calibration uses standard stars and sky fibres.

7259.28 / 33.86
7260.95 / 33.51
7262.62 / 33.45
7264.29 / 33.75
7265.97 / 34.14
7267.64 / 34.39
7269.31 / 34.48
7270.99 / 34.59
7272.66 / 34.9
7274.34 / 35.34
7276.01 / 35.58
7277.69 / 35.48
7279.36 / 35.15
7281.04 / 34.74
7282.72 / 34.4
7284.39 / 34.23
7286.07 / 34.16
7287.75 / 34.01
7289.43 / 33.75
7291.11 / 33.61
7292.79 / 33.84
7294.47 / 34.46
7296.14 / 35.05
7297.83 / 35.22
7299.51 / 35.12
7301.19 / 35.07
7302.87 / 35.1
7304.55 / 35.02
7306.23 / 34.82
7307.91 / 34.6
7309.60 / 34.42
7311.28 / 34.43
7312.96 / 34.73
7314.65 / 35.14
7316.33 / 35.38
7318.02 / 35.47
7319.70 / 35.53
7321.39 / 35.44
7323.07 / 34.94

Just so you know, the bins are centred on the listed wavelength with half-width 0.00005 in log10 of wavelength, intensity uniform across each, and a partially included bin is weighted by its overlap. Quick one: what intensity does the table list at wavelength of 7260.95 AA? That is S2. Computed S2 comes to 33.51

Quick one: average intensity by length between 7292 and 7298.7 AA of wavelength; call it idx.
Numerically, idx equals 34.7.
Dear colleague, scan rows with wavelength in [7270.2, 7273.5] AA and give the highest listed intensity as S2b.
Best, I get 34.9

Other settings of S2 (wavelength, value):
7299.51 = 35.12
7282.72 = 34.4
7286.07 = 34.16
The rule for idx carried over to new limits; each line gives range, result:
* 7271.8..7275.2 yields 35.2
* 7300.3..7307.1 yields 35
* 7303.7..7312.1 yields 34.7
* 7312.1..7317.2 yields 35.1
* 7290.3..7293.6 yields 33.7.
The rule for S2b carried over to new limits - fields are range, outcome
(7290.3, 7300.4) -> 35.22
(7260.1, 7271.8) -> 34.59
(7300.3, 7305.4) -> 35.1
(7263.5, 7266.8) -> 34.14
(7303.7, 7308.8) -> 35.02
